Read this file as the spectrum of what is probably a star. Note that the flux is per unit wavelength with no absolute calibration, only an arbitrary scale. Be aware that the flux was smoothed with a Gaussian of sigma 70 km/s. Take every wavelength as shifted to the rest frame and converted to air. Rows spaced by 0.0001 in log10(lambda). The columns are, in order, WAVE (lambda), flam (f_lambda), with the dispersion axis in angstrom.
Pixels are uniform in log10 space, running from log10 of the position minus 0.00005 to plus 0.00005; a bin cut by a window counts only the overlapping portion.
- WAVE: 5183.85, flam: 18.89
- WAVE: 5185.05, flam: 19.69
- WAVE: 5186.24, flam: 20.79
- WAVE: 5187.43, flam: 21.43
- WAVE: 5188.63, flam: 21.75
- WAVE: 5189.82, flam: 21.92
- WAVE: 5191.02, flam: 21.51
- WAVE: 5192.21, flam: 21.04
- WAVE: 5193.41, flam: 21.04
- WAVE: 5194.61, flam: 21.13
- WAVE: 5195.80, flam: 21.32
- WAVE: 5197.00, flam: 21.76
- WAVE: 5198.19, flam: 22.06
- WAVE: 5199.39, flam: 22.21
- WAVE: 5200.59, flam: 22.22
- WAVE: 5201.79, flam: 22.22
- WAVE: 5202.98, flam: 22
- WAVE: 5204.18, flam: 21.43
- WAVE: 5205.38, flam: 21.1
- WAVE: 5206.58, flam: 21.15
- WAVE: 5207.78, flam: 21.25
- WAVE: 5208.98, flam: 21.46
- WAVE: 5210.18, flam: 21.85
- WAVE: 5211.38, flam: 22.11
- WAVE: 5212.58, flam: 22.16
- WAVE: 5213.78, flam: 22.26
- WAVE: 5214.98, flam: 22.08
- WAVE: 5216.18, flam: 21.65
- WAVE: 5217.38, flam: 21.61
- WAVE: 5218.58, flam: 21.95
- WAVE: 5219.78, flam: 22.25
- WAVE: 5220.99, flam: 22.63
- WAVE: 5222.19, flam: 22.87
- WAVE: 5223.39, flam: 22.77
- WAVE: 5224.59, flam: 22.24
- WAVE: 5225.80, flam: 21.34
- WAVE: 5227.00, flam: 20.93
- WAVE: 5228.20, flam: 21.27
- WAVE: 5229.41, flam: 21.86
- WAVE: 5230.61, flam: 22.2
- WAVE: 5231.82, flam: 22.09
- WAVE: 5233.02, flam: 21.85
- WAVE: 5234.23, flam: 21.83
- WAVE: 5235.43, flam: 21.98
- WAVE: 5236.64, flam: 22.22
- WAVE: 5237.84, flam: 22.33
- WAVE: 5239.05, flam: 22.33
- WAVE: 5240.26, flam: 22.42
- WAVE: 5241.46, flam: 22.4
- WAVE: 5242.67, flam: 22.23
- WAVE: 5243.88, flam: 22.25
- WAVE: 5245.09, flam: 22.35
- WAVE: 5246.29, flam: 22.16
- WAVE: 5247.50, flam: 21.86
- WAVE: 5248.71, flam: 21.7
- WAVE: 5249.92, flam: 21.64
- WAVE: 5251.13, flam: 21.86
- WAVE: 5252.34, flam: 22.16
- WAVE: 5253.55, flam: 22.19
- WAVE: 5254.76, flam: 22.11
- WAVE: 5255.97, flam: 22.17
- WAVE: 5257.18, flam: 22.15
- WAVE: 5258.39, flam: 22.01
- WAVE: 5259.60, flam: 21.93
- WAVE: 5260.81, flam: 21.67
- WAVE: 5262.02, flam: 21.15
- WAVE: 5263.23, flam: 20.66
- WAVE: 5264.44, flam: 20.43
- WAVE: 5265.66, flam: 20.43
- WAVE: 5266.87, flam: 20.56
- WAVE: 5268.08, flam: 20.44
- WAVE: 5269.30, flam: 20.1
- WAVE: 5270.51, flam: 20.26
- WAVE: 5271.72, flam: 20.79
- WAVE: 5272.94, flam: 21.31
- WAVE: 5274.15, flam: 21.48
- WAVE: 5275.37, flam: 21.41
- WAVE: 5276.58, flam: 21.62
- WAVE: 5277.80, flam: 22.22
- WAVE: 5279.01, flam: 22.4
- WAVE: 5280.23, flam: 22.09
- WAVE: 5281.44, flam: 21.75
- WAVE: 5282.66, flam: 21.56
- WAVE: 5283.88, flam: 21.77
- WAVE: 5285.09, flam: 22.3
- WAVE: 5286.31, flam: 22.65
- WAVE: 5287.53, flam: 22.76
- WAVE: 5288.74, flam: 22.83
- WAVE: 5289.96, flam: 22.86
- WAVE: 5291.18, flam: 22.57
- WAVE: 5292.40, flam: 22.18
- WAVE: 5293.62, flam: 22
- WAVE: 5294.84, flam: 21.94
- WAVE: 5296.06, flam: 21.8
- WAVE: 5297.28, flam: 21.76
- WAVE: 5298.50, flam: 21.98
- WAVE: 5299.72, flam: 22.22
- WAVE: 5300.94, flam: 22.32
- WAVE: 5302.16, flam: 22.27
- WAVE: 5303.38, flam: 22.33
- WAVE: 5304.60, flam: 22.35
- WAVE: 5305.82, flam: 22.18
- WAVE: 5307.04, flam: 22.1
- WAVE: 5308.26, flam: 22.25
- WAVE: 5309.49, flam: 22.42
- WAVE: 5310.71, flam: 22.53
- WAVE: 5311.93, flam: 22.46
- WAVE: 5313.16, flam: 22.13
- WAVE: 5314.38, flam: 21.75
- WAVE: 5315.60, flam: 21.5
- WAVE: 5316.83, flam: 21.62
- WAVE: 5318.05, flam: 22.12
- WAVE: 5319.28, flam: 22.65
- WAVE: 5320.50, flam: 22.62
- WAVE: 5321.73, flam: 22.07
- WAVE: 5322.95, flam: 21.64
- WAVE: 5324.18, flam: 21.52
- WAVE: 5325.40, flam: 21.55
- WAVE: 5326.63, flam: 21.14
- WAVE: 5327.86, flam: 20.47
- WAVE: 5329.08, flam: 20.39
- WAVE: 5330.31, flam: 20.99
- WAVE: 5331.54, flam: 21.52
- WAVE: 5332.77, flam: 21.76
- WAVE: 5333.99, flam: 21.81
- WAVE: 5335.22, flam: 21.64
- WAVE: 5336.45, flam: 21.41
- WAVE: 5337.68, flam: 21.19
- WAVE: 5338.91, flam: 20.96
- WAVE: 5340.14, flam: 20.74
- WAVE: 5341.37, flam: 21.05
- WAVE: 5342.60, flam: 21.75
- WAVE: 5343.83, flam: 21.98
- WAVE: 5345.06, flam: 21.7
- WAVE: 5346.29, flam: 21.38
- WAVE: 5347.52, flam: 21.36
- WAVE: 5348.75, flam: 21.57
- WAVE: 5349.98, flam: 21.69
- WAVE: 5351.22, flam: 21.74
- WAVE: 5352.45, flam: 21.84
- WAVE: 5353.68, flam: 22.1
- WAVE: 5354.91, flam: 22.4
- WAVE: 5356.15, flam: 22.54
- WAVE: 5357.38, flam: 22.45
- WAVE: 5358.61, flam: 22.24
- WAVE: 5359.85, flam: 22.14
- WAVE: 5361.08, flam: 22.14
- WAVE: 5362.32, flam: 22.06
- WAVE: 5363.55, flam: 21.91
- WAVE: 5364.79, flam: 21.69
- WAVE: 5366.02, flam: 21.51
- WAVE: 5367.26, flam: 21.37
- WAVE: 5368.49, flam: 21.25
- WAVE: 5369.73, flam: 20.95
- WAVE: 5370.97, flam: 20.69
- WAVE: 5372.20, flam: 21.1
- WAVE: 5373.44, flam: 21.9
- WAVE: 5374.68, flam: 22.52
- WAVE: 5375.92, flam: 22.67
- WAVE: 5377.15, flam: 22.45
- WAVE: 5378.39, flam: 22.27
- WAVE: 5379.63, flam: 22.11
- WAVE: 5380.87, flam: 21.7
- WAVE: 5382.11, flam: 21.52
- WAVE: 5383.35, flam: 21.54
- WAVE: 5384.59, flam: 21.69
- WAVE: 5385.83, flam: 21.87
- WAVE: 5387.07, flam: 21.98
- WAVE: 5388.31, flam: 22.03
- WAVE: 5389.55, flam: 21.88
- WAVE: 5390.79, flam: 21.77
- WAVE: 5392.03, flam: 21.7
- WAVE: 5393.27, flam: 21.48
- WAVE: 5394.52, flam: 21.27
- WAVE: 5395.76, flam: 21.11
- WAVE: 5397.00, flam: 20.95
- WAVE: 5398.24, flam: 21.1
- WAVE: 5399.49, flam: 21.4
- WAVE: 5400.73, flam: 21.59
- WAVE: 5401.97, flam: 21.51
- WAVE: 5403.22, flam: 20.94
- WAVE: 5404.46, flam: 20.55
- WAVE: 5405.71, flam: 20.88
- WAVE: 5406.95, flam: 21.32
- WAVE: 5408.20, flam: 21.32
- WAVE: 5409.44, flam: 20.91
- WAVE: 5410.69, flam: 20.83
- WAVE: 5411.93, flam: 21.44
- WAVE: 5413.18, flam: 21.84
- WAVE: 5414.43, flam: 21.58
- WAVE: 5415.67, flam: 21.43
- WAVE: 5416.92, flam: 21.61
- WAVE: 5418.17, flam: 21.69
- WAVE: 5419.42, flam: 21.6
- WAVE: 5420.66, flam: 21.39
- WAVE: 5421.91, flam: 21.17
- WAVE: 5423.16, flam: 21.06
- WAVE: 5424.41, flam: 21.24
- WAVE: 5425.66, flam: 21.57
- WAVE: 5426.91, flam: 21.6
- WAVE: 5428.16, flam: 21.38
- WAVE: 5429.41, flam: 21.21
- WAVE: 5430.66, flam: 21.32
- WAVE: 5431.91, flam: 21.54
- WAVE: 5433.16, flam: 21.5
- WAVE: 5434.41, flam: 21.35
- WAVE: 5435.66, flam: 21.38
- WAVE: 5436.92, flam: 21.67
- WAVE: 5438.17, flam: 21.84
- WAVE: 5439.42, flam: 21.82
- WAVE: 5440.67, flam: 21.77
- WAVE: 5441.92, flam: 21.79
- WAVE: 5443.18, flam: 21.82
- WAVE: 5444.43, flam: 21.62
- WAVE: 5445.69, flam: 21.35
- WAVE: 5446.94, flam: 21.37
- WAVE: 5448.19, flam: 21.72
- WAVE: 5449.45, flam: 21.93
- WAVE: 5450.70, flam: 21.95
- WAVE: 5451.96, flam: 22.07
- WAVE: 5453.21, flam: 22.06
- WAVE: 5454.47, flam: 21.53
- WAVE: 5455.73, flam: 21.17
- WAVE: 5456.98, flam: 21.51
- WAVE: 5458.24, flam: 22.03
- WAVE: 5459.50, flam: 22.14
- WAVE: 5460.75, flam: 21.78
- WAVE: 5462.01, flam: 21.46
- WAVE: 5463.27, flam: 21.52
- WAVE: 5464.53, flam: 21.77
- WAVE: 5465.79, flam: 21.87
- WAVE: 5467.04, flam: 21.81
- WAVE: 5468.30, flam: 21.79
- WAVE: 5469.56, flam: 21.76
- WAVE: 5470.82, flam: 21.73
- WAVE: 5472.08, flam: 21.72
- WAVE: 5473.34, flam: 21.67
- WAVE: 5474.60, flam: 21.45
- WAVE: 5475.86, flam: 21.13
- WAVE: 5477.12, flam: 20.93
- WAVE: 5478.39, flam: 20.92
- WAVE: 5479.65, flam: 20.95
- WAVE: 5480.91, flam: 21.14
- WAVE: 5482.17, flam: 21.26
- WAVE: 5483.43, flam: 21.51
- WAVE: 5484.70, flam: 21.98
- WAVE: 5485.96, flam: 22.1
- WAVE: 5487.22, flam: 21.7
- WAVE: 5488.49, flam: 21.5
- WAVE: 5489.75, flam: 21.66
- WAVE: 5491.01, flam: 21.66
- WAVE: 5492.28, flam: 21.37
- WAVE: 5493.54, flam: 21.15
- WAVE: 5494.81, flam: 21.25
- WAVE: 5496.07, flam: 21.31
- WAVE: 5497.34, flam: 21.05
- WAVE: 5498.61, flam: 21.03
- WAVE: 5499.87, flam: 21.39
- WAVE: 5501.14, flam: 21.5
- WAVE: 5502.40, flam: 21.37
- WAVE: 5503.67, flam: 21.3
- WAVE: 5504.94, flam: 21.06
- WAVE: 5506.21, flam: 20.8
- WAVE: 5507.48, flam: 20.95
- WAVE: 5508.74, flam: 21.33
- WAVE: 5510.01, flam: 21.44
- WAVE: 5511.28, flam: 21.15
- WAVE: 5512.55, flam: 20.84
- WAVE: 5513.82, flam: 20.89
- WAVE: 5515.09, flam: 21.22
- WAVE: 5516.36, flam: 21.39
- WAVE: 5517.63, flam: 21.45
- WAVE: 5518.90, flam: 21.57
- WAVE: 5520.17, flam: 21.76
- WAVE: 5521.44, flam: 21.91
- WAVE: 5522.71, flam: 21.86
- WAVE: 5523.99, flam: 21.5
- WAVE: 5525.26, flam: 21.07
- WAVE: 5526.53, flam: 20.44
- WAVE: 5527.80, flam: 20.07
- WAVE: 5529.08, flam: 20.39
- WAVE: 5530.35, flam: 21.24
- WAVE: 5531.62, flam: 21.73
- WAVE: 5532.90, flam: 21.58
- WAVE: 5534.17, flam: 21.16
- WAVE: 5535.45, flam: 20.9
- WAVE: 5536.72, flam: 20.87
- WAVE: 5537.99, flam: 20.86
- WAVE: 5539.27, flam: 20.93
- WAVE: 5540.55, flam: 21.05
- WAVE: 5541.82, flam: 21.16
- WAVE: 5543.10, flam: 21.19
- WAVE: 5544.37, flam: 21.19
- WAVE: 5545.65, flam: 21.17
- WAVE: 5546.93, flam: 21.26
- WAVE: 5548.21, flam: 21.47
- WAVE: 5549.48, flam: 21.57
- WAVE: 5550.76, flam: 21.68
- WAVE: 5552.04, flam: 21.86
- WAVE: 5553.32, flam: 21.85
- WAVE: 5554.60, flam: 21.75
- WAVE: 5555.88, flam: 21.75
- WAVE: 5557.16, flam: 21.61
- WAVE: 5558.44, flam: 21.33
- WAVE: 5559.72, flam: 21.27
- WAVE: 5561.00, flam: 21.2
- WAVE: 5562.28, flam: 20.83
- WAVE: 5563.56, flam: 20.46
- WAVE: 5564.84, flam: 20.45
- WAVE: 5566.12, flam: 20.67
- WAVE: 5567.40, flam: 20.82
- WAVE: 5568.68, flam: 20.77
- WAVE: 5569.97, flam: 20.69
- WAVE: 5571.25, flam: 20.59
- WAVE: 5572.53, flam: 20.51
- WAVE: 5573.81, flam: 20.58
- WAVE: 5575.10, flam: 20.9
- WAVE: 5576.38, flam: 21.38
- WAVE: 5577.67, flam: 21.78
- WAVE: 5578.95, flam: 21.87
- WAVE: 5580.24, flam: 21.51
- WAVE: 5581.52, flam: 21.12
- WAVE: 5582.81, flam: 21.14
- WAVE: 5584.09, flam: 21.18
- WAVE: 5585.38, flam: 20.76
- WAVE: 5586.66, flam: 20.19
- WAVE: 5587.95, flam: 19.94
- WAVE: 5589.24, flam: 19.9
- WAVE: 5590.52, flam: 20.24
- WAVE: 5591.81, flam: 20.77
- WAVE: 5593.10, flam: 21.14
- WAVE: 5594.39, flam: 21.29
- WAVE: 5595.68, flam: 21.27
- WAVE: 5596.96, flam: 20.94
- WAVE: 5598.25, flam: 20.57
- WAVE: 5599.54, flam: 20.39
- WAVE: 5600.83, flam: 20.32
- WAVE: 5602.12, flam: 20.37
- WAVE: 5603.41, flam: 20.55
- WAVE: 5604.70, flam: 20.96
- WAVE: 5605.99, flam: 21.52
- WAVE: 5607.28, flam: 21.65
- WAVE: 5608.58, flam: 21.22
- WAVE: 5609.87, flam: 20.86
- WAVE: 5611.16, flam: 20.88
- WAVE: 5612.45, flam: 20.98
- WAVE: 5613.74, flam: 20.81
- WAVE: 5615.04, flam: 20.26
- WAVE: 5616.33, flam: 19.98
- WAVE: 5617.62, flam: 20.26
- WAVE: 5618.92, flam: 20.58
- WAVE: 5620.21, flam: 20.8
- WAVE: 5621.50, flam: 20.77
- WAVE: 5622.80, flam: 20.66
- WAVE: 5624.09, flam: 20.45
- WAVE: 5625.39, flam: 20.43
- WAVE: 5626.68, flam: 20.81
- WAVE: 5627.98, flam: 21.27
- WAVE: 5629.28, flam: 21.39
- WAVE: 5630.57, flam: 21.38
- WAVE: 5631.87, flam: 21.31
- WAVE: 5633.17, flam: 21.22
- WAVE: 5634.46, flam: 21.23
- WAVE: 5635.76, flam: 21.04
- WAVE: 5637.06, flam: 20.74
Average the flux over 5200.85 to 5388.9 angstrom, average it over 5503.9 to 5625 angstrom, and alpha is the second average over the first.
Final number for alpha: 1.0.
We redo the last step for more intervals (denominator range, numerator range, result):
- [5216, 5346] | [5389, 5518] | 0.98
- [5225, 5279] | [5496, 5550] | 0.98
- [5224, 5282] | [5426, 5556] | 0.99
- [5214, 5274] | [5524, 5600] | 0.97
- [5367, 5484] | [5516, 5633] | 0.98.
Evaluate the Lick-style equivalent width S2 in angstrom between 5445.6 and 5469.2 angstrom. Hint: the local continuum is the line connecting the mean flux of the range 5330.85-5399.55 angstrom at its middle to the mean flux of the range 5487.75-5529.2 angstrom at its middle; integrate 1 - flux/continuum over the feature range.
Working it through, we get -0.4 angstrom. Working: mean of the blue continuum 21.7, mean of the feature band 21.7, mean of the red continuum 21.2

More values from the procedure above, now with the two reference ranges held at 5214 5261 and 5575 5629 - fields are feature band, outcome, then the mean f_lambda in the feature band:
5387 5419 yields 0.2 angstrom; 21.4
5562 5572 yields 0.1 angstrom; 20.7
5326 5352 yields 0.4 angstrom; 21.3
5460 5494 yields -0.5 angstrom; 21.5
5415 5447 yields -0.2 angstrom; 21.5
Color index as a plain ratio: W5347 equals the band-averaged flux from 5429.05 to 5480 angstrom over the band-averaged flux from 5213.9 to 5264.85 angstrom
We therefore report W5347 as 0.98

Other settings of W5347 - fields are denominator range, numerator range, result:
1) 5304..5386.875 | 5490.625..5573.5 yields 0.97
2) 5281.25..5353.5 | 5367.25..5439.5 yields 0.98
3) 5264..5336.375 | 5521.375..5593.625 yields 0.97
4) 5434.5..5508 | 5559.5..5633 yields 0.97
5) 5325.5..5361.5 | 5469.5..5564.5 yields 0.99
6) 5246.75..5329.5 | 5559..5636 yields 0.96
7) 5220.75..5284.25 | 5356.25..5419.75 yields 0.99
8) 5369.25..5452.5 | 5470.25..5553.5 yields 0.99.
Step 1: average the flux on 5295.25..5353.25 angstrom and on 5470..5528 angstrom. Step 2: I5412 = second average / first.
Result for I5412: 1.0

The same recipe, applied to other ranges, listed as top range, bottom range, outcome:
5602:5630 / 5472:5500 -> 0.97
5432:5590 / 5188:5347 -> 0.98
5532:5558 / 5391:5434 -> 1.00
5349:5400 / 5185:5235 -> 1.00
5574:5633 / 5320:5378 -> 0.96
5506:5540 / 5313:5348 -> 0.98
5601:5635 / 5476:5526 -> 0.98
